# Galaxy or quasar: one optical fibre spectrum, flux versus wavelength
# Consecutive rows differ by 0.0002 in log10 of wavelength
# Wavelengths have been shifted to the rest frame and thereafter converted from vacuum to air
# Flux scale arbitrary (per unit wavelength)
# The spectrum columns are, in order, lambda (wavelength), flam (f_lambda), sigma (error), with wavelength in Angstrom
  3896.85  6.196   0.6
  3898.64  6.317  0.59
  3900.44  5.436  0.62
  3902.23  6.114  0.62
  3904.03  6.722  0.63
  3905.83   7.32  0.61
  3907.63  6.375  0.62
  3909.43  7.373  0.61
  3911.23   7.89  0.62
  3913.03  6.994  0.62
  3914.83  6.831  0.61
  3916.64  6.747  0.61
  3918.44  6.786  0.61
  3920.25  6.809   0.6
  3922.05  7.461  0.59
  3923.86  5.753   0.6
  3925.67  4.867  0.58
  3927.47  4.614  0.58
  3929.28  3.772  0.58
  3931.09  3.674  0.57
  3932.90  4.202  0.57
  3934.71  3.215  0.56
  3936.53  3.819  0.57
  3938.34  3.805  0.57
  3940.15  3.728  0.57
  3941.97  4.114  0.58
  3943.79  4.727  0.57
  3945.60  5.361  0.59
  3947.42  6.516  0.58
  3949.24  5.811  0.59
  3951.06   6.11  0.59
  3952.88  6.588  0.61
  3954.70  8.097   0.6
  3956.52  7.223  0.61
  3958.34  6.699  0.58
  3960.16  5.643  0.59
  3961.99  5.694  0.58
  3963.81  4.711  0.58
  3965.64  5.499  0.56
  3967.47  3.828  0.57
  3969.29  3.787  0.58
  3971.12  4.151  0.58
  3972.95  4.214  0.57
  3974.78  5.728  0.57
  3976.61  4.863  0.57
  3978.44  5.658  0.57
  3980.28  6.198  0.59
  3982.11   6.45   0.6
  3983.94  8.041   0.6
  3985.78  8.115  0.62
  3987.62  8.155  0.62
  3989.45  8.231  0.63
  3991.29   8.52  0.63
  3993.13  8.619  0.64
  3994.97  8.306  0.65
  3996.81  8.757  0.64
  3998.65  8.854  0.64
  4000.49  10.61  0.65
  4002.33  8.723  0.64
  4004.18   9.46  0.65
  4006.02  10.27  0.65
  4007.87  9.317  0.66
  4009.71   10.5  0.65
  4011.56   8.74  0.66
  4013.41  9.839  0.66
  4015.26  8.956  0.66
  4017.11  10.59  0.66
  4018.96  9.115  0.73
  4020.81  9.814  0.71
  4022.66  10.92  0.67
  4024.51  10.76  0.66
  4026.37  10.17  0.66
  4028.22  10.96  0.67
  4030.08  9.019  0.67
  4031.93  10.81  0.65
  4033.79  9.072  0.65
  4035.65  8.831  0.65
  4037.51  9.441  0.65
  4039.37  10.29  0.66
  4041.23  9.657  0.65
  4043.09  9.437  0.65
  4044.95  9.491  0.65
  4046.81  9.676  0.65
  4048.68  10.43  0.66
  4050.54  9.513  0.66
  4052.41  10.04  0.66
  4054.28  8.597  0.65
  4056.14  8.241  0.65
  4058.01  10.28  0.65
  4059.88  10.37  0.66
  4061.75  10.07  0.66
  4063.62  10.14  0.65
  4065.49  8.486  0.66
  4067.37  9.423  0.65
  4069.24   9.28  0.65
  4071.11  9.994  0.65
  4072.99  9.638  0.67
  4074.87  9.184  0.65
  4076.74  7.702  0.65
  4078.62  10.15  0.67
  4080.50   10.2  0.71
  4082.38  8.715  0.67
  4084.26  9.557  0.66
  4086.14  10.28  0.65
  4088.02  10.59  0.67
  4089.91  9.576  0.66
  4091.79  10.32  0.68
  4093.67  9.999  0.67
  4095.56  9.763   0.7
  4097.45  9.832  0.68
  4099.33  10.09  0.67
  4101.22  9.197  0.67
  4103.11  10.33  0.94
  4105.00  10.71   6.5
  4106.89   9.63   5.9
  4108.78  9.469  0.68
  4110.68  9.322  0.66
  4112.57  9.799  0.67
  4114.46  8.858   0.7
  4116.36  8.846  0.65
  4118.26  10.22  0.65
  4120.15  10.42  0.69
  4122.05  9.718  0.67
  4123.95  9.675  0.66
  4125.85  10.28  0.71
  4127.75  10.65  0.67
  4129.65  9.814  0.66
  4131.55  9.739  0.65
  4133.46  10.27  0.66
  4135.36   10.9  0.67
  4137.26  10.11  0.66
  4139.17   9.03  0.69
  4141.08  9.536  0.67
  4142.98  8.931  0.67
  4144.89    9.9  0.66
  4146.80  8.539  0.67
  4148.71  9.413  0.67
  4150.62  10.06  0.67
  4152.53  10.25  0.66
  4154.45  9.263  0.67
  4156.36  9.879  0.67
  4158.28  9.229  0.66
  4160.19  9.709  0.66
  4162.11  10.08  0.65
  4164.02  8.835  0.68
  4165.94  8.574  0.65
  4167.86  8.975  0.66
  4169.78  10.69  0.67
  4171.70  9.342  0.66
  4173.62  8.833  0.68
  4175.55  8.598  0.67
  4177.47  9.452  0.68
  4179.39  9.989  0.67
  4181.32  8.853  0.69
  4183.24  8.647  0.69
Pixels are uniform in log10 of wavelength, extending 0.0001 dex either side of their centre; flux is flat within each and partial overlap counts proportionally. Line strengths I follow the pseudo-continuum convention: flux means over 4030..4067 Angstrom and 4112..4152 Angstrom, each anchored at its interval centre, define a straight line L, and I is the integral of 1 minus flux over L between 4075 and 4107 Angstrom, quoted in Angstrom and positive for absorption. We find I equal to -0.4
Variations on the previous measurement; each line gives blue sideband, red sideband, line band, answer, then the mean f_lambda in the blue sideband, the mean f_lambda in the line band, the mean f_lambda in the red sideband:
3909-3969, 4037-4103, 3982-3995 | -1.9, 5.57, 8.14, 9.66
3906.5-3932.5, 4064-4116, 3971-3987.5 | 2.8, 6.11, 6.13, 9.63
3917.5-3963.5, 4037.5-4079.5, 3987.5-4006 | -3.9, 5.4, 8.93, 9.55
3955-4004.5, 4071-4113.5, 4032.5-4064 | -3.8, 6.83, 9.63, 9.74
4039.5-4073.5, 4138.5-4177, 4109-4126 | -0.3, 9.61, 9.64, 9.39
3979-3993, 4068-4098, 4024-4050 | -3.4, 7.67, 9.84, 9.67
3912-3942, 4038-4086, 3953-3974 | 2.8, 5.17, 5.46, 9.55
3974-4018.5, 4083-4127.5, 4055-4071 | -0.4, 8.41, 9.55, 9.85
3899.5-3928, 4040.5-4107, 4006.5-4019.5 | -1.7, 6.53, 9.61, 9.69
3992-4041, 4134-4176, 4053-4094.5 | 0.0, 9.64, 9.59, 9.5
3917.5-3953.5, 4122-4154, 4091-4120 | -2.4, 5.08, 9.77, 9.81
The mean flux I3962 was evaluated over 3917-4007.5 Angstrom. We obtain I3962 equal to 6.25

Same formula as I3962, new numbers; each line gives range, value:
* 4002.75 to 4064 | 9.77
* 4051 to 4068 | 9.51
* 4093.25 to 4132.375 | 9.82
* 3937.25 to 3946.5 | 4.34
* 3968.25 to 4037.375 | 8.47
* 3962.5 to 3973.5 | 4.42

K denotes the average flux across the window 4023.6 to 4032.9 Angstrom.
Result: 10.3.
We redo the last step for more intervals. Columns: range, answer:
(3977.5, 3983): 6.09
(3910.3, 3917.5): 7.12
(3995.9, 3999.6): 8.83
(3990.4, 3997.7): 8.55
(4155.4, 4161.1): 9.61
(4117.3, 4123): 10.1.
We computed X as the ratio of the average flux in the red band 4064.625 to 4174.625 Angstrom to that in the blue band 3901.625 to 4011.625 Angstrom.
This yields 1.5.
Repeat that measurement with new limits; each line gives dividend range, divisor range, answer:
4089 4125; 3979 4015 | 1.12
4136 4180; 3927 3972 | 1.88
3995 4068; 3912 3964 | 1.74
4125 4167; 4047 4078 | 1.02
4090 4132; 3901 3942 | 1.75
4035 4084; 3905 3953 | 1.71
